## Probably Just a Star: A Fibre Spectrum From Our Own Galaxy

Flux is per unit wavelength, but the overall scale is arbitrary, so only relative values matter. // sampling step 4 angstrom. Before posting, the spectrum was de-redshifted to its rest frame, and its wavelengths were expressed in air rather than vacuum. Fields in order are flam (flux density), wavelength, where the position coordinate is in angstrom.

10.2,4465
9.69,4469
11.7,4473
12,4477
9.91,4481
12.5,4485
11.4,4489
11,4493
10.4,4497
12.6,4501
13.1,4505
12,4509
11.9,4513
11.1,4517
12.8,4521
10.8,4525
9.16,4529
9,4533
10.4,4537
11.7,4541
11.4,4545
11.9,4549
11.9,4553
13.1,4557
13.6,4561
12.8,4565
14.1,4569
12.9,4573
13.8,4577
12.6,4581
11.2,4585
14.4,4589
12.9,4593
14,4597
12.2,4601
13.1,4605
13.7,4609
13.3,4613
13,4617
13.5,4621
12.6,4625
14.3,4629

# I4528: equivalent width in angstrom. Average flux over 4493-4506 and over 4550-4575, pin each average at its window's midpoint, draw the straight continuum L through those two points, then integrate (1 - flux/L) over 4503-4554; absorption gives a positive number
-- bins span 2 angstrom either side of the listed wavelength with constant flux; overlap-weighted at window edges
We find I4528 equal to 4.3 angstrom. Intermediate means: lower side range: 11.8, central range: 11.3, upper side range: 13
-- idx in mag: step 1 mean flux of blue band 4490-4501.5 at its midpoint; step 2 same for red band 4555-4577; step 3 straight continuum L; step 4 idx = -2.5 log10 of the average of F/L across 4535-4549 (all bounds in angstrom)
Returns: 0.12 mag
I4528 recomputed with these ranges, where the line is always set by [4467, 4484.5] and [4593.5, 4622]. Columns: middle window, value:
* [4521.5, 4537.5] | 2.4 angstrom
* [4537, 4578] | -0.7 angstrom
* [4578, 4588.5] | 0.3 angstrom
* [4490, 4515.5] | -0.8 angstrom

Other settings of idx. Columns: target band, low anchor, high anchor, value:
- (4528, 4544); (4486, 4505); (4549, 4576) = 0.22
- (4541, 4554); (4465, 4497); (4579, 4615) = 0.04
